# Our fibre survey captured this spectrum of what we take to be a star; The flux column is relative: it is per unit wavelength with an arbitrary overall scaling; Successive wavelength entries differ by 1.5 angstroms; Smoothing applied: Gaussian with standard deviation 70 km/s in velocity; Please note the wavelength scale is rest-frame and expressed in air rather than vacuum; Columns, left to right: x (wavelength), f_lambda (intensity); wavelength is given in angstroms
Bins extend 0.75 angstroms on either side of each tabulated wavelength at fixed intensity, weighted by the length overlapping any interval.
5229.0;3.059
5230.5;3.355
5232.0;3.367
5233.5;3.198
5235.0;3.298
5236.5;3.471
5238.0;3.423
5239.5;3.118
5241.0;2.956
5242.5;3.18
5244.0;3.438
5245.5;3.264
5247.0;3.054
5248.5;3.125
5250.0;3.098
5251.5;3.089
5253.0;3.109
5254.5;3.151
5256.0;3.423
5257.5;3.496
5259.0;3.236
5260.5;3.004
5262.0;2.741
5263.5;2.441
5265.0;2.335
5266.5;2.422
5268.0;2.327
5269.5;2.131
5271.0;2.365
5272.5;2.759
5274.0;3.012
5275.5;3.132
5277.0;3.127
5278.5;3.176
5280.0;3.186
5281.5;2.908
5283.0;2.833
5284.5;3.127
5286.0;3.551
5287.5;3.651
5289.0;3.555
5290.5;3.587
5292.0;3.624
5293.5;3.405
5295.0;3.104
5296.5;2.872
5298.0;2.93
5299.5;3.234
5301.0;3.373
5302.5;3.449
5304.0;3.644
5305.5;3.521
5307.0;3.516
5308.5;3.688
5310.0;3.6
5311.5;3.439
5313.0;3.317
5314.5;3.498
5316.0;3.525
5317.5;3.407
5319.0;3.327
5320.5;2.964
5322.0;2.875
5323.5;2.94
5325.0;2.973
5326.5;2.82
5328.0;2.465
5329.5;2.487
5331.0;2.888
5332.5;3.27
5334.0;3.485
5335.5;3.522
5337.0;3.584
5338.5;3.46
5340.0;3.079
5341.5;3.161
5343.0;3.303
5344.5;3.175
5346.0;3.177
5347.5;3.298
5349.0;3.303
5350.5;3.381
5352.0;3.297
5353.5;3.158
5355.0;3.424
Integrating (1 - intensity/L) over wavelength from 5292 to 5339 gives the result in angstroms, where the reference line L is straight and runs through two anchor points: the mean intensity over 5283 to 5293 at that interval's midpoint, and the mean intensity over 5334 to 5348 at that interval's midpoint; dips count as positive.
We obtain 1.9 angstroms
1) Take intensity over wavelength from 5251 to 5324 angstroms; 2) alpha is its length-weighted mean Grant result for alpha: 3.15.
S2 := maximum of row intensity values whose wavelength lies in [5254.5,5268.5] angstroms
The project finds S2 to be 3.496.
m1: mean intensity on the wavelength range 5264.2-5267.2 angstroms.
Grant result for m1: 2.38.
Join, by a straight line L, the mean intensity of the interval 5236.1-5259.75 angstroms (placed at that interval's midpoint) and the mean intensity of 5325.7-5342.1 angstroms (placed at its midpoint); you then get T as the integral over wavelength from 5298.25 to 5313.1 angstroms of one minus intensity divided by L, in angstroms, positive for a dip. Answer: -1.5 angstroms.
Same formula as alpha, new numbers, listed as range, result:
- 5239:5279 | 2.95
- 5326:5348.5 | 3.15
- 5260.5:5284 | 2.74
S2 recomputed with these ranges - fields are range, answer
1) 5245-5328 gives 3.688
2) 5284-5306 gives 3.651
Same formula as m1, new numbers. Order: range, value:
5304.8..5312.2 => 3.55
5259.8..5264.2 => 2.73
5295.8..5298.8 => 2.91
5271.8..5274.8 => 2.89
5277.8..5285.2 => 3.04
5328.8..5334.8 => 3.04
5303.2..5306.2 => 3.58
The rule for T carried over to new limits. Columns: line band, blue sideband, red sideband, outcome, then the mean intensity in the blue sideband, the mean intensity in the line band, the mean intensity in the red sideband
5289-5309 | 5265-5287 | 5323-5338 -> -3.04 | 2.85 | 3.38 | 3.05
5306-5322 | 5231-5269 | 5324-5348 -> -1.49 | 3.07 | 3.4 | 3.13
